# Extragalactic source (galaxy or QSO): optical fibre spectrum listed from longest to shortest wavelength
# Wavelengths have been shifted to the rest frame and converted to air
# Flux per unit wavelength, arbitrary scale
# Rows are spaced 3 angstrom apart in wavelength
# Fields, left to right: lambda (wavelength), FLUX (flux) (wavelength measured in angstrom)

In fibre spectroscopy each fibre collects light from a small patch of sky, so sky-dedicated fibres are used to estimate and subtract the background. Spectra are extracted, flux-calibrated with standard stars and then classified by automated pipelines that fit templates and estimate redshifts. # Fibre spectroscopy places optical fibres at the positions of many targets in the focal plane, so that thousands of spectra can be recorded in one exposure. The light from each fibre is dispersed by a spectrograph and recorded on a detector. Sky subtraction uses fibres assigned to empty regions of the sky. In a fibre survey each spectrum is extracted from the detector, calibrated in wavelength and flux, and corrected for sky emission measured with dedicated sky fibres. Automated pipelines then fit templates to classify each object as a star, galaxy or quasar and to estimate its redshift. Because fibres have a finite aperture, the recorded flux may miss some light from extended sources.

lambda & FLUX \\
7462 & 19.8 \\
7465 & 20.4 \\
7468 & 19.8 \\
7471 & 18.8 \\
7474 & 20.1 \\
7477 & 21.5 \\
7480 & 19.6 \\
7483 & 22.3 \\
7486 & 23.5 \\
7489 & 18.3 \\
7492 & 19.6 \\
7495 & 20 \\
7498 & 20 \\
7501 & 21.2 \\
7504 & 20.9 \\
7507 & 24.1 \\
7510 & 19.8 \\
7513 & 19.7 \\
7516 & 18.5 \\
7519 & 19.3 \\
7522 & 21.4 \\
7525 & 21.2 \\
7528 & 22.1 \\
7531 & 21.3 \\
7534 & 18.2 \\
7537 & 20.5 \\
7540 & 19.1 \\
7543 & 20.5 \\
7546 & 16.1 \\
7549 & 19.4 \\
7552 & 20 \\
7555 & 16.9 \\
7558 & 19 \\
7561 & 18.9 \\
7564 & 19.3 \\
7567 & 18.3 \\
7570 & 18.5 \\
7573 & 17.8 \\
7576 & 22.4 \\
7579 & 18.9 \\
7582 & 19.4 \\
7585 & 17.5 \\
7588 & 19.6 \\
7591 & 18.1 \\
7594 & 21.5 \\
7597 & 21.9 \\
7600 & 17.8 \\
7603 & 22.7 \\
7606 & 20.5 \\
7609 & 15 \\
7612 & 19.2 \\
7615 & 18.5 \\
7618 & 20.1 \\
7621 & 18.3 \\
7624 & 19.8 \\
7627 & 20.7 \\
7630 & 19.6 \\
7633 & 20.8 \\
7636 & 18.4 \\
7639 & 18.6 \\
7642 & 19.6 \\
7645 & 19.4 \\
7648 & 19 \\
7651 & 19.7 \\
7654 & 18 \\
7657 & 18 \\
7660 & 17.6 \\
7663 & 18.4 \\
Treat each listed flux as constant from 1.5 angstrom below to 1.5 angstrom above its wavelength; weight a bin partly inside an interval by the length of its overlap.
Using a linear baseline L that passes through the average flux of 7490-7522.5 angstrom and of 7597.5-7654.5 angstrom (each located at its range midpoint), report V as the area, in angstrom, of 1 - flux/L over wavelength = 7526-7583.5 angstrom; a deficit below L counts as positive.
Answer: 1.8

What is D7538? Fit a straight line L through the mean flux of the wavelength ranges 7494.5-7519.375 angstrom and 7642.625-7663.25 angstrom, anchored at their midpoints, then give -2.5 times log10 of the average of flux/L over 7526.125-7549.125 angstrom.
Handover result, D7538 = 0.021 mag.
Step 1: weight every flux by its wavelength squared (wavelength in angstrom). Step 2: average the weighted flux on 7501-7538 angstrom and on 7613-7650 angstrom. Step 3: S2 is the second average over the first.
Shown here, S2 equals 0.97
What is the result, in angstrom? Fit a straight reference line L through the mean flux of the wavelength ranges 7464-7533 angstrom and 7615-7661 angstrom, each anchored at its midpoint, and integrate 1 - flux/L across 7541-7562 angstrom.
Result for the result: 1.4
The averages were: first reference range 20.6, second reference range 19.2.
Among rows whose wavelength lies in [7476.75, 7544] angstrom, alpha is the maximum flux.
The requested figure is 24.1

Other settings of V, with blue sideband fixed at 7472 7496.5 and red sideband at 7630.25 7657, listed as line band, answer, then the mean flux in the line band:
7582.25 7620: 0.3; 19.4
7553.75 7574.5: 1.5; 18.4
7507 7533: -0.4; 20.6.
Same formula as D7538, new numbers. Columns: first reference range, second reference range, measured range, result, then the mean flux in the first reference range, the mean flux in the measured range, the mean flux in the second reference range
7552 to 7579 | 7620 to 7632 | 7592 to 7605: -0.080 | 18.9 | 20.8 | 19.7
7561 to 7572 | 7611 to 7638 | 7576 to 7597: -0.036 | 18.7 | 19.6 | 19.5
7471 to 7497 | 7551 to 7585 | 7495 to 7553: -0.022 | 20.5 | 20.2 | 19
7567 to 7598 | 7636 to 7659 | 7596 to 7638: -0.020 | 19.5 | 19.5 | 18.8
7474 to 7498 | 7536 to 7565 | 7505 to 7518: -0.029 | 20.6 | 20.5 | 18.9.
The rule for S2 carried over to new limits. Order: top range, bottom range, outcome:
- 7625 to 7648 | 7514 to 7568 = 1.03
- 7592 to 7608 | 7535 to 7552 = 1.09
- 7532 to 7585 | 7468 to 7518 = 0.94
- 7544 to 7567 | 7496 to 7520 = 0.92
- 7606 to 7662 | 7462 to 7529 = 0.96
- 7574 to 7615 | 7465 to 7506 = 0.98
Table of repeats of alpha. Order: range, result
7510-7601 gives 22.4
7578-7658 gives 22.7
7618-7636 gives 20.8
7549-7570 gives 20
